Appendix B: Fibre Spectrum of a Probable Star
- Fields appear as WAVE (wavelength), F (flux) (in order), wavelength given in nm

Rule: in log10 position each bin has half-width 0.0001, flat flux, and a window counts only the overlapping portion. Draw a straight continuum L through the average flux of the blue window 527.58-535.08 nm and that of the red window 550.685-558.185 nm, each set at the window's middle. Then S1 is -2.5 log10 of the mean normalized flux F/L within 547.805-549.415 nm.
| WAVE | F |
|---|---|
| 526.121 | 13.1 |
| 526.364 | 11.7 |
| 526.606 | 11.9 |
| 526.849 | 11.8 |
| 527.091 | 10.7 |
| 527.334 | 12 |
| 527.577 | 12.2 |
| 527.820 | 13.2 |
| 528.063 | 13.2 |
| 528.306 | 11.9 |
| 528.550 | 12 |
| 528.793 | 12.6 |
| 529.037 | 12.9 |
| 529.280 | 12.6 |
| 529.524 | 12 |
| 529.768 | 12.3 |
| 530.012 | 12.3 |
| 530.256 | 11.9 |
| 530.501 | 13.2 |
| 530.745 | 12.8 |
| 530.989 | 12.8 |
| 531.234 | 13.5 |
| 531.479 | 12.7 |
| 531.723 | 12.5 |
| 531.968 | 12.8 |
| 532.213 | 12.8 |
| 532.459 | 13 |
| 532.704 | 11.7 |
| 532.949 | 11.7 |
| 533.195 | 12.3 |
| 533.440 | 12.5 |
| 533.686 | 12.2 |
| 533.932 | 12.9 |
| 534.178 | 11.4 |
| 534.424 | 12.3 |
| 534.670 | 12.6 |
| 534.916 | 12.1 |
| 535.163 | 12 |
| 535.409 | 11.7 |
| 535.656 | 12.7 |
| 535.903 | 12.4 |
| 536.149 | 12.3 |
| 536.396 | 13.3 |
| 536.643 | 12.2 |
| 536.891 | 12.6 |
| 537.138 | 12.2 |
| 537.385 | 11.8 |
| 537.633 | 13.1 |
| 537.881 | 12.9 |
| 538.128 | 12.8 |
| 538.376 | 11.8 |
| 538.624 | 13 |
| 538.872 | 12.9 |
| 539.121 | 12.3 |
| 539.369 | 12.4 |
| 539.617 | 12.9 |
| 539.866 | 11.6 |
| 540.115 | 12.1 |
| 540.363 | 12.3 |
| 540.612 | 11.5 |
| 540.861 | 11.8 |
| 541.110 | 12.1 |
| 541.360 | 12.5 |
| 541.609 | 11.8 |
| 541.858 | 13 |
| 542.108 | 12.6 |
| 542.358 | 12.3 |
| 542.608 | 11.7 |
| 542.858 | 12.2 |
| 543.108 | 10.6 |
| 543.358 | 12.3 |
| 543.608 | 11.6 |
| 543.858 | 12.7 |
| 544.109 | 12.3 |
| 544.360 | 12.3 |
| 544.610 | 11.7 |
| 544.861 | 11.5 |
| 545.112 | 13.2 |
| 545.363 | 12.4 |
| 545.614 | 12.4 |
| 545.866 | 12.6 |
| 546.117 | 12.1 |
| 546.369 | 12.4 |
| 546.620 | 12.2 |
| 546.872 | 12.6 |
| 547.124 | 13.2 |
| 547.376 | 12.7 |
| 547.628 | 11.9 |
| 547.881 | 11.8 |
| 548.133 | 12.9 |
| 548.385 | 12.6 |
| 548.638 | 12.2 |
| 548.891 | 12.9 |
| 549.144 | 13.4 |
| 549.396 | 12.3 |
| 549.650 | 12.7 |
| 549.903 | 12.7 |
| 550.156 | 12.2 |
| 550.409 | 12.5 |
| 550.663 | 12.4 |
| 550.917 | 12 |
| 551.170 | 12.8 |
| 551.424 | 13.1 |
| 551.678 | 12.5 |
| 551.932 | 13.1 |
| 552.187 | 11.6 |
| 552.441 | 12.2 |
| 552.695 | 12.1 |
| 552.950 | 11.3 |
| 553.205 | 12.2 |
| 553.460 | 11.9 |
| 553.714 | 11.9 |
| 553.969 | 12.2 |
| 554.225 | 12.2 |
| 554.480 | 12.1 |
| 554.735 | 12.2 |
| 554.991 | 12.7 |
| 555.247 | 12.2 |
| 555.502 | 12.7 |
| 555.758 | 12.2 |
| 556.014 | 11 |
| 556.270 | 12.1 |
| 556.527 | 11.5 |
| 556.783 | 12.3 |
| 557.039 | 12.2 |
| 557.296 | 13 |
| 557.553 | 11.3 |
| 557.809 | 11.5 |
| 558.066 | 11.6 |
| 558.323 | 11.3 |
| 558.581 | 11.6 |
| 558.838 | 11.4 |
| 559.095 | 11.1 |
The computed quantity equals -0.04 mag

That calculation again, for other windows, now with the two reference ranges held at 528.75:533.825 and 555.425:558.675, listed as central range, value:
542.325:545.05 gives 0.023 mag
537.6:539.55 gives -0.026 mag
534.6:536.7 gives 0.004 mag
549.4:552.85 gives -0.038 mag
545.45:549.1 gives -0.033 mag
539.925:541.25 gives 0.030 mag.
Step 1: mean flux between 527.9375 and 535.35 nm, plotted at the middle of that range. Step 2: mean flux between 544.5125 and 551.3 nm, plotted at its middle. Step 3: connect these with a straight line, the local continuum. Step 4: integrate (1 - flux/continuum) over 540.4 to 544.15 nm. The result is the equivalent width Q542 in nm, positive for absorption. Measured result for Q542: 0.12 nm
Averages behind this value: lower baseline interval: 12.4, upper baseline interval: 12.5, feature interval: 12.1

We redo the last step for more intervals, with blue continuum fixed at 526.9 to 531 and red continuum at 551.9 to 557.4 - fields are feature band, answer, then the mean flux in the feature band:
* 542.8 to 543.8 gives 0.04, 11.7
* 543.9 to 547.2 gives -0.05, 12.4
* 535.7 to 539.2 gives -0.08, 12.5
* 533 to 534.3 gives 0.01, 12.2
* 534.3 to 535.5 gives 0.02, 12.2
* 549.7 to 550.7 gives -0.03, 12.5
